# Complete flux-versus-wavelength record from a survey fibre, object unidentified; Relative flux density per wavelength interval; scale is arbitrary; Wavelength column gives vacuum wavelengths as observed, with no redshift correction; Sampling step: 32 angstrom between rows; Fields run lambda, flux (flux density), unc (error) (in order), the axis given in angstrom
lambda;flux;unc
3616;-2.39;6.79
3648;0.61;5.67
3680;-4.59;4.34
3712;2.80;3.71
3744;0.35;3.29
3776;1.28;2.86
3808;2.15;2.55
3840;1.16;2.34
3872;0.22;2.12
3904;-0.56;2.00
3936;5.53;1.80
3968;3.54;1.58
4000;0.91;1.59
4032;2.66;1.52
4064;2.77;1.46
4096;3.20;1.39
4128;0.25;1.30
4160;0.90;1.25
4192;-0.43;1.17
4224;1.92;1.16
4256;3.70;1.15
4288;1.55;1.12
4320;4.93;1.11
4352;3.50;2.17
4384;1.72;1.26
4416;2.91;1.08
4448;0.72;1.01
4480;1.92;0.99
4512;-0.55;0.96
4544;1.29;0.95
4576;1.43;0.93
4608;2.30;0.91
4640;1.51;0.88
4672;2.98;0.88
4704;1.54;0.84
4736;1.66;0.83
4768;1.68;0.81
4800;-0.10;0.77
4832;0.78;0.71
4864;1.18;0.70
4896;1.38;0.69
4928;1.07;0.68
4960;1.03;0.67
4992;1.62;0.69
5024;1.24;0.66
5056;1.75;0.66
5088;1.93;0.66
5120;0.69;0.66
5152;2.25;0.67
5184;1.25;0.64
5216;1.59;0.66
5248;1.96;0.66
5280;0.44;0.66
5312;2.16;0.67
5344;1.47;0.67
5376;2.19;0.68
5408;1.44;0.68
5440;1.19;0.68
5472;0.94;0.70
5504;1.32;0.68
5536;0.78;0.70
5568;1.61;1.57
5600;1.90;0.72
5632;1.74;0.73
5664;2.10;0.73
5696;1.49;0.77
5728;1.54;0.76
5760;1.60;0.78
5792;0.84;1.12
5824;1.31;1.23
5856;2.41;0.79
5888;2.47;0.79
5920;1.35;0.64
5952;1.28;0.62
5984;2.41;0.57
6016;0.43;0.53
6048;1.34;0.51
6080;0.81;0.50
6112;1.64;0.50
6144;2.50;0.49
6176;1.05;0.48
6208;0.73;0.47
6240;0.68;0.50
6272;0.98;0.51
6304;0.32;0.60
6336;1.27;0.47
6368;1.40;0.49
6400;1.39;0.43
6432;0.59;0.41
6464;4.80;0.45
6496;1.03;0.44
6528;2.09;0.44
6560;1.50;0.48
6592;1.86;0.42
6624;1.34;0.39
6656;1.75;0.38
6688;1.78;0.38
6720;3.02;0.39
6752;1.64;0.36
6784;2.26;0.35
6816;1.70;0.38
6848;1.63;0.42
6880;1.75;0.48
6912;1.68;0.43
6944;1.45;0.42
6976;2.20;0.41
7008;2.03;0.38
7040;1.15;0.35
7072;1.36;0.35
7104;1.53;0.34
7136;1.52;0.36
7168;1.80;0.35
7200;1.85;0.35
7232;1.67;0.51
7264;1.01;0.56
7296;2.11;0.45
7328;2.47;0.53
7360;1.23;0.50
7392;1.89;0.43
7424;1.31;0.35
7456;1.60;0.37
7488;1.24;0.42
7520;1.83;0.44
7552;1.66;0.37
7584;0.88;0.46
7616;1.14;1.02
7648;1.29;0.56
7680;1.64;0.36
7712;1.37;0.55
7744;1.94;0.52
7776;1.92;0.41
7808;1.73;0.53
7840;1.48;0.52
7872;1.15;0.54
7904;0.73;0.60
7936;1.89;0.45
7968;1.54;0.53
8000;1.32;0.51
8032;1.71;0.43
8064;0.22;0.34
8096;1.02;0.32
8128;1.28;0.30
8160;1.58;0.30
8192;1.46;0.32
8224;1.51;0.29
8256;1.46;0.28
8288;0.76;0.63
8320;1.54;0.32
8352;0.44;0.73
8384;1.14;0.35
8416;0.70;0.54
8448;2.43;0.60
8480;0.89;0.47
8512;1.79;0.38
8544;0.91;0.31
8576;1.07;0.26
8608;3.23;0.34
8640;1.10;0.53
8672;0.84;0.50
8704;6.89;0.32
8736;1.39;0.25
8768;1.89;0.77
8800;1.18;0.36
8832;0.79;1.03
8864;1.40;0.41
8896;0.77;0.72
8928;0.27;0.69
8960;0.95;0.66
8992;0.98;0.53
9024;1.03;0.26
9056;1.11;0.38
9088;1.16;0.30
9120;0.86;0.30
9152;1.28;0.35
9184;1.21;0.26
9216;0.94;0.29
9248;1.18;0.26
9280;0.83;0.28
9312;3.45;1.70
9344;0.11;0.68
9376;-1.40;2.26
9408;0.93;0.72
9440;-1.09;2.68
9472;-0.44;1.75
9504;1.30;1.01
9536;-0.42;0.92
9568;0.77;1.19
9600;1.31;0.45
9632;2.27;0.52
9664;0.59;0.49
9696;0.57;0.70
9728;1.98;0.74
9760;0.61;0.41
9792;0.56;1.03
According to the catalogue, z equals 0.736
